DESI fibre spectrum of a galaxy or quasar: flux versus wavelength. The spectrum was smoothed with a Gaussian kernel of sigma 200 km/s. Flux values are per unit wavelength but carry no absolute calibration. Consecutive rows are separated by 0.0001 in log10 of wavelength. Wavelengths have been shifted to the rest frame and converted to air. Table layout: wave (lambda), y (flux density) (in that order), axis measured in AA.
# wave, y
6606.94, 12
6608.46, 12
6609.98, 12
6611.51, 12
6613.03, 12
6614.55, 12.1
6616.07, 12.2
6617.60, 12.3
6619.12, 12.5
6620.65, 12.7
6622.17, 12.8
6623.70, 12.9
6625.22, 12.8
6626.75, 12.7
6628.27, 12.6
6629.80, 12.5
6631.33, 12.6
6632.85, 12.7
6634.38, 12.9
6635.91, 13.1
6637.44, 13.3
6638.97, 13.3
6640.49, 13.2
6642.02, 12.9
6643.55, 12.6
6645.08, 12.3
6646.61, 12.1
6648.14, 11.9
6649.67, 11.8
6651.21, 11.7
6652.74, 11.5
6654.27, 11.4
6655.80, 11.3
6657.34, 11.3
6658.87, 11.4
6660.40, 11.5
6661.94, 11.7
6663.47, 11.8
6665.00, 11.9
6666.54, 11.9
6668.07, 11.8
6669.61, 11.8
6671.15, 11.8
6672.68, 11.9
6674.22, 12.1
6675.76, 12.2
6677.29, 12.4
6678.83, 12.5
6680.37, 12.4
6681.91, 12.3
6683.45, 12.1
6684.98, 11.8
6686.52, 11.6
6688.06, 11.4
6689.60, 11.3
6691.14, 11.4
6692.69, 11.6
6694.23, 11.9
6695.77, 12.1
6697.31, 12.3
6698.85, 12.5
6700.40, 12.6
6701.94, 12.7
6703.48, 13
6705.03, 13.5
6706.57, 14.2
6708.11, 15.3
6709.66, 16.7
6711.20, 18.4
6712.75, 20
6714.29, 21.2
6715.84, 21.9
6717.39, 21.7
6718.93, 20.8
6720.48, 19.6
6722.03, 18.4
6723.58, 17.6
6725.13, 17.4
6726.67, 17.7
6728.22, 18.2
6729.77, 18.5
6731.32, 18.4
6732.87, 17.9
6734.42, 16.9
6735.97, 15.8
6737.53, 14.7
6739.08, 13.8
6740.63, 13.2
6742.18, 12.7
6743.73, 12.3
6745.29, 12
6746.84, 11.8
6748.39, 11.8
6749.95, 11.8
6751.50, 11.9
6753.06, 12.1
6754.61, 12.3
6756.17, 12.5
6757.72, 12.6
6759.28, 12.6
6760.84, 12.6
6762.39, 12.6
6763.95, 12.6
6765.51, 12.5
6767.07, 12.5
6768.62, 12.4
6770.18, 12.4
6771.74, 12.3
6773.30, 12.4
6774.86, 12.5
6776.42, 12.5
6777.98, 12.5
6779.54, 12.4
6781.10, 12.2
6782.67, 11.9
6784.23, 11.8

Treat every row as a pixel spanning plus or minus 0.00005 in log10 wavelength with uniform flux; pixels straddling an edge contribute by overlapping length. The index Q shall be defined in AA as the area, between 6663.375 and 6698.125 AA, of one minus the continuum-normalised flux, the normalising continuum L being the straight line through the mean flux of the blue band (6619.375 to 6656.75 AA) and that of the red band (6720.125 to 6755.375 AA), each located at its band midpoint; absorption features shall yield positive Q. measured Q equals 4.18 AA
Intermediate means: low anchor 12.5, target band 11.9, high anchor 15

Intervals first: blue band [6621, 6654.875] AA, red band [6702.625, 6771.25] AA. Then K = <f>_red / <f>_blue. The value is 1.2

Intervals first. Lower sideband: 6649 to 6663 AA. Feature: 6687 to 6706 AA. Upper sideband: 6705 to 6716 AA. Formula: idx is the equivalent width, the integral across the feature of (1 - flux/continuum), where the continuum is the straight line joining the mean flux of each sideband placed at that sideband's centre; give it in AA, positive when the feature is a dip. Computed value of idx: 4.6 AA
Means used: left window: 11.5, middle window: 12.2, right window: 17.7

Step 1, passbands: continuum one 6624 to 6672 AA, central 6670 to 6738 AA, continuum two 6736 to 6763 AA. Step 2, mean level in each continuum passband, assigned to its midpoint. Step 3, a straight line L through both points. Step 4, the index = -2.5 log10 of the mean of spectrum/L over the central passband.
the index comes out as -0.202 mag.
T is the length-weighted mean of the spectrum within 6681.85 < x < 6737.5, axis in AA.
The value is 15.6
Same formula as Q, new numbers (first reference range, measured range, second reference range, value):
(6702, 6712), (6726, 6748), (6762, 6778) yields -2.2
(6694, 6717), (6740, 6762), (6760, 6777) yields 1.6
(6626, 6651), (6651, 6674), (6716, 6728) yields 4.5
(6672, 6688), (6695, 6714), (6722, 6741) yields -0.3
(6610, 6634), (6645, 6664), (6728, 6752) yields 2.0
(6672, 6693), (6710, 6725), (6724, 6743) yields -4.9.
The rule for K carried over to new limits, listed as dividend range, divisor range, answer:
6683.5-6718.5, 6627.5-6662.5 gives 1.19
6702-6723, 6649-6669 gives 1.54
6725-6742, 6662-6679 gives 1.37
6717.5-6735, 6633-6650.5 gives 1.46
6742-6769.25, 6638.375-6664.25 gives 1.03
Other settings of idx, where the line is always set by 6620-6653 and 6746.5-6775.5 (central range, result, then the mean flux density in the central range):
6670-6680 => 0.3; 12.1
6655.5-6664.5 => 0.7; 11.5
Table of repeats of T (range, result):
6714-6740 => 18.2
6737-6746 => 13.1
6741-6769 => 12.3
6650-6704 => 11.9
